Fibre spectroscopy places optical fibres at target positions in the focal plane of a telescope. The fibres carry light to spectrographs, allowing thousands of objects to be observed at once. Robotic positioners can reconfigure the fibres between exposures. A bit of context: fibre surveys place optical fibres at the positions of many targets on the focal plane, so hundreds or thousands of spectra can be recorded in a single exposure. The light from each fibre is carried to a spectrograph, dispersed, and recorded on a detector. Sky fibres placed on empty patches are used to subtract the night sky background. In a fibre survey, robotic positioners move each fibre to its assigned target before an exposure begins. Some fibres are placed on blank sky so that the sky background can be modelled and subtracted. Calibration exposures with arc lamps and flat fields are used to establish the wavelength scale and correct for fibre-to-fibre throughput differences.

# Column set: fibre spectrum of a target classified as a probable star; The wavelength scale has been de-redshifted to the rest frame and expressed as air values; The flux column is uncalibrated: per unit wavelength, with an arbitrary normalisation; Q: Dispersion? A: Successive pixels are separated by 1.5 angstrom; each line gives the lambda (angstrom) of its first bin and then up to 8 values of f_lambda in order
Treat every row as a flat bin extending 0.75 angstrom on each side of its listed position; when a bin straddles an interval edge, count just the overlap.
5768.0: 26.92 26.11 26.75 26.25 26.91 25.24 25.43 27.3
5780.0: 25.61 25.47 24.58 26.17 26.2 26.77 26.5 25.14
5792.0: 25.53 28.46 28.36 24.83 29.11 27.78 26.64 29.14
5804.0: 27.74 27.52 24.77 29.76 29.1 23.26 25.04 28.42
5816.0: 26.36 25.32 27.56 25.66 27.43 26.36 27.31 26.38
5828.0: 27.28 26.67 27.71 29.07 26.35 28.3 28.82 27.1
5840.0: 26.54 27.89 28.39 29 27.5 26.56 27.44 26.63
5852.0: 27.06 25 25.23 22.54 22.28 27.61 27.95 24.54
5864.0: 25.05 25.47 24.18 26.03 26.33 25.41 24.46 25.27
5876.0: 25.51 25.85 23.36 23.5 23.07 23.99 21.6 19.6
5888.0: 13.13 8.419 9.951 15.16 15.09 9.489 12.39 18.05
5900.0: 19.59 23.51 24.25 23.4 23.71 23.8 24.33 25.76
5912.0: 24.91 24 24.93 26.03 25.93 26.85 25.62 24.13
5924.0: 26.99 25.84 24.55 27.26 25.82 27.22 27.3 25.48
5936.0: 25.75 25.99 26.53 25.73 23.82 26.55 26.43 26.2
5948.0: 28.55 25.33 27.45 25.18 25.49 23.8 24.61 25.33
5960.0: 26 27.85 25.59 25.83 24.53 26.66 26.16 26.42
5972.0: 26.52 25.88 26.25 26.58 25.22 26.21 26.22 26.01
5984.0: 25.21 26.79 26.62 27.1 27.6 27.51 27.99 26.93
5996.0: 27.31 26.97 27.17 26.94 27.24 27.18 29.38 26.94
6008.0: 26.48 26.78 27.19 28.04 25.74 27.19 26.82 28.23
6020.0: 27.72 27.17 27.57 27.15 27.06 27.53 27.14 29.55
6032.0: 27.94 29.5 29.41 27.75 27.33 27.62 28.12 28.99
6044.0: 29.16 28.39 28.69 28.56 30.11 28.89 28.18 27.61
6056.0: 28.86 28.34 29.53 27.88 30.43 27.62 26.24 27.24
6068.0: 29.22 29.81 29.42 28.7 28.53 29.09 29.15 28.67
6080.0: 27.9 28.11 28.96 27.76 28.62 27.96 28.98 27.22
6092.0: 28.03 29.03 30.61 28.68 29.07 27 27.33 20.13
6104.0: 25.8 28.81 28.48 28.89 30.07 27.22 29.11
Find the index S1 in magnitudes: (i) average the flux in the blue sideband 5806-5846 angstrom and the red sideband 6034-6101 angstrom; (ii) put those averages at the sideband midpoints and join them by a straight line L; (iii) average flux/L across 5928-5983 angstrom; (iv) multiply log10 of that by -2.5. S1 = 0.07 mag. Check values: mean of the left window 27.2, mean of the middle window 26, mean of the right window 28.5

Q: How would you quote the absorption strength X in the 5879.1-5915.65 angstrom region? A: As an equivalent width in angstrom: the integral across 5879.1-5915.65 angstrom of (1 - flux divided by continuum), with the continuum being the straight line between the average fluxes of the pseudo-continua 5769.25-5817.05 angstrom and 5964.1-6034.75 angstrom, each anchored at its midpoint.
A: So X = 9.5 angstrom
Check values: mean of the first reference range 26.6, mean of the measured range 19.9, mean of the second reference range 27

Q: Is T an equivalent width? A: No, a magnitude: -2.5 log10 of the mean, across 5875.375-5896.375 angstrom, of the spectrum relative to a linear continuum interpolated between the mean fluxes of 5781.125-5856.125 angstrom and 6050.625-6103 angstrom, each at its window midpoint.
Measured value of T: 0.432 mag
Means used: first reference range 26.9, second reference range 28.3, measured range 18.3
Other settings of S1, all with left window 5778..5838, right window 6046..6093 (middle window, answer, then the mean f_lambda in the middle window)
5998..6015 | 0.04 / 27.2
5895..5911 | 0.30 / 20.9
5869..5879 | 0.08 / 25.3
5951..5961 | 0.10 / 25.3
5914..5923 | 0.08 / 25.6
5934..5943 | 0.09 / 25.6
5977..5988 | 0.08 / 26.1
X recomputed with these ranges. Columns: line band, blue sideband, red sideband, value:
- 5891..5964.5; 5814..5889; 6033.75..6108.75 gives 6.9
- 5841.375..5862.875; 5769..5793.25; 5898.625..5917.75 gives -1.3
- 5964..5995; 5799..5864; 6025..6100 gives 1.7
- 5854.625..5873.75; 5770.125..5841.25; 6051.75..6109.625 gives 1.4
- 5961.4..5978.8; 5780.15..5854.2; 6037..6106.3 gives 1.1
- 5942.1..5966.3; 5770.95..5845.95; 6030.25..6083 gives 1.7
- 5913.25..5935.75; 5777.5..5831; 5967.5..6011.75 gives 0.7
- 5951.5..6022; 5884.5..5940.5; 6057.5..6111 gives -4.8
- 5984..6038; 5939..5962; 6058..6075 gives -0.3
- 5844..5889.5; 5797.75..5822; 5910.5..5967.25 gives 3.6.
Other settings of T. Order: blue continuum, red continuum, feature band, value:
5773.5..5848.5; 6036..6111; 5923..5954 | 0.06 mag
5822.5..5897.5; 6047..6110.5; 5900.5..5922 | 0.01 mag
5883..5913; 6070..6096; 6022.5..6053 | -0.08 mag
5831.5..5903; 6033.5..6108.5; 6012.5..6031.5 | -0.01 mag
